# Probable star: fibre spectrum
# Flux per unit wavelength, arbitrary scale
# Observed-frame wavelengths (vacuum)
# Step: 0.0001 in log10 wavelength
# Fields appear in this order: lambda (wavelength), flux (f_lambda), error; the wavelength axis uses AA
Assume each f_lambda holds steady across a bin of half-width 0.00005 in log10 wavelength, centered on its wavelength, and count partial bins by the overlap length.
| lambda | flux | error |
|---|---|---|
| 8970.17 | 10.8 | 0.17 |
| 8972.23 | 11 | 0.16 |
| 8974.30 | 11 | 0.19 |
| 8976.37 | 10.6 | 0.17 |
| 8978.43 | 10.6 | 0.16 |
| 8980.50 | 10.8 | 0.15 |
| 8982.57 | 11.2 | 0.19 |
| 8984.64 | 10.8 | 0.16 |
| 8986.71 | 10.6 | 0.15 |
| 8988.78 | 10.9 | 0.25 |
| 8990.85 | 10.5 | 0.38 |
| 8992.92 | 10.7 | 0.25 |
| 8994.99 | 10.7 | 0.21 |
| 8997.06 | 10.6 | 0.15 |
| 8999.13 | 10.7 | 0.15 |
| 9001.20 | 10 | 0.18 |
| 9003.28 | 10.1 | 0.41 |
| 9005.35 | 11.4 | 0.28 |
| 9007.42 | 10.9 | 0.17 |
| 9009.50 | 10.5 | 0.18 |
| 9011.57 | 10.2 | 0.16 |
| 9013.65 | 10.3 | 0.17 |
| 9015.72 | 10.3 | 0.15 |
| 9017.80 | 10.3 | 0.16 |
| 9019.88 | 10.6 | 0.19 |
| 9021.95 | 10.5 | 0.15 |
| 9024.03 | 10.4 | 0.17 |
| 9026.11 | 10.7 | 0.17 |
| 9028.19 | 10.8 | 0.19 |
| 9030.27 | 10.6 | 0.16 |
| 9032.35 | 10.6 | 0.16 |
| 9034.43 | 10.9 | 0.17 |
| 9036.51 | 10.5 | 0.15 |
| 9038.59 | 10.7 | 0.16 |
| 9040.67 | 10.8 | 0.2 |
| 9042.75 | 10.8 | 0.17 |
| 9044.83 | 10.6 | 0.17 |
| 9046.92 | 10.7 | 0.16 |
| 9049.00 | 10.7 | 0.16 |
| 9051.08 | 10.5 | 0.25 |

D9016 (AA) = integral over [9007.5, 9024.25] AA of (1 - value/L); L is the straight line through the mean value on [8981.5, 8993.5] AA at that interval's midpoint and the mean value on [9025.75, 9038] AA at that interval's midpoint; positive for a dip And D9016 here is 0.47 AA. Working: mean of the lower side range 10.8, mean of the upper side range 10.7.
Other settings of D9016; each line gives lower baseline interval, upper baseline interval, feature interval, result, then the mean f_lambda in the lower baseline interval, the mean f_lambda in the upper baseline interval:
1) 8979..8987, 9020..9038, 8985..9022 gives 0.7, 10.8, 10.6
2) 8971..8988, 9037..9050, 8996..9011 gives 0.3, 10.8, 10.7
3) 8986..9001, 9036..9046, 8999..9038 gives 0.5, 10.6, 10.7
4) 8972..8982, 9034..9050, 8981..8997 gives 0.0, 10.8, 10.7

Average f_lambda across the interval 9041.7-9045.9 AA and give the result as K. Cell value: 10.7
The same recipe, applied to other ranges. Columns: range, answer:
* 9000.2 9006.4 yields 10.5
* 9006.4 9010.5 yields 10.7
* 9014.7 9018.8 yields 10.3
